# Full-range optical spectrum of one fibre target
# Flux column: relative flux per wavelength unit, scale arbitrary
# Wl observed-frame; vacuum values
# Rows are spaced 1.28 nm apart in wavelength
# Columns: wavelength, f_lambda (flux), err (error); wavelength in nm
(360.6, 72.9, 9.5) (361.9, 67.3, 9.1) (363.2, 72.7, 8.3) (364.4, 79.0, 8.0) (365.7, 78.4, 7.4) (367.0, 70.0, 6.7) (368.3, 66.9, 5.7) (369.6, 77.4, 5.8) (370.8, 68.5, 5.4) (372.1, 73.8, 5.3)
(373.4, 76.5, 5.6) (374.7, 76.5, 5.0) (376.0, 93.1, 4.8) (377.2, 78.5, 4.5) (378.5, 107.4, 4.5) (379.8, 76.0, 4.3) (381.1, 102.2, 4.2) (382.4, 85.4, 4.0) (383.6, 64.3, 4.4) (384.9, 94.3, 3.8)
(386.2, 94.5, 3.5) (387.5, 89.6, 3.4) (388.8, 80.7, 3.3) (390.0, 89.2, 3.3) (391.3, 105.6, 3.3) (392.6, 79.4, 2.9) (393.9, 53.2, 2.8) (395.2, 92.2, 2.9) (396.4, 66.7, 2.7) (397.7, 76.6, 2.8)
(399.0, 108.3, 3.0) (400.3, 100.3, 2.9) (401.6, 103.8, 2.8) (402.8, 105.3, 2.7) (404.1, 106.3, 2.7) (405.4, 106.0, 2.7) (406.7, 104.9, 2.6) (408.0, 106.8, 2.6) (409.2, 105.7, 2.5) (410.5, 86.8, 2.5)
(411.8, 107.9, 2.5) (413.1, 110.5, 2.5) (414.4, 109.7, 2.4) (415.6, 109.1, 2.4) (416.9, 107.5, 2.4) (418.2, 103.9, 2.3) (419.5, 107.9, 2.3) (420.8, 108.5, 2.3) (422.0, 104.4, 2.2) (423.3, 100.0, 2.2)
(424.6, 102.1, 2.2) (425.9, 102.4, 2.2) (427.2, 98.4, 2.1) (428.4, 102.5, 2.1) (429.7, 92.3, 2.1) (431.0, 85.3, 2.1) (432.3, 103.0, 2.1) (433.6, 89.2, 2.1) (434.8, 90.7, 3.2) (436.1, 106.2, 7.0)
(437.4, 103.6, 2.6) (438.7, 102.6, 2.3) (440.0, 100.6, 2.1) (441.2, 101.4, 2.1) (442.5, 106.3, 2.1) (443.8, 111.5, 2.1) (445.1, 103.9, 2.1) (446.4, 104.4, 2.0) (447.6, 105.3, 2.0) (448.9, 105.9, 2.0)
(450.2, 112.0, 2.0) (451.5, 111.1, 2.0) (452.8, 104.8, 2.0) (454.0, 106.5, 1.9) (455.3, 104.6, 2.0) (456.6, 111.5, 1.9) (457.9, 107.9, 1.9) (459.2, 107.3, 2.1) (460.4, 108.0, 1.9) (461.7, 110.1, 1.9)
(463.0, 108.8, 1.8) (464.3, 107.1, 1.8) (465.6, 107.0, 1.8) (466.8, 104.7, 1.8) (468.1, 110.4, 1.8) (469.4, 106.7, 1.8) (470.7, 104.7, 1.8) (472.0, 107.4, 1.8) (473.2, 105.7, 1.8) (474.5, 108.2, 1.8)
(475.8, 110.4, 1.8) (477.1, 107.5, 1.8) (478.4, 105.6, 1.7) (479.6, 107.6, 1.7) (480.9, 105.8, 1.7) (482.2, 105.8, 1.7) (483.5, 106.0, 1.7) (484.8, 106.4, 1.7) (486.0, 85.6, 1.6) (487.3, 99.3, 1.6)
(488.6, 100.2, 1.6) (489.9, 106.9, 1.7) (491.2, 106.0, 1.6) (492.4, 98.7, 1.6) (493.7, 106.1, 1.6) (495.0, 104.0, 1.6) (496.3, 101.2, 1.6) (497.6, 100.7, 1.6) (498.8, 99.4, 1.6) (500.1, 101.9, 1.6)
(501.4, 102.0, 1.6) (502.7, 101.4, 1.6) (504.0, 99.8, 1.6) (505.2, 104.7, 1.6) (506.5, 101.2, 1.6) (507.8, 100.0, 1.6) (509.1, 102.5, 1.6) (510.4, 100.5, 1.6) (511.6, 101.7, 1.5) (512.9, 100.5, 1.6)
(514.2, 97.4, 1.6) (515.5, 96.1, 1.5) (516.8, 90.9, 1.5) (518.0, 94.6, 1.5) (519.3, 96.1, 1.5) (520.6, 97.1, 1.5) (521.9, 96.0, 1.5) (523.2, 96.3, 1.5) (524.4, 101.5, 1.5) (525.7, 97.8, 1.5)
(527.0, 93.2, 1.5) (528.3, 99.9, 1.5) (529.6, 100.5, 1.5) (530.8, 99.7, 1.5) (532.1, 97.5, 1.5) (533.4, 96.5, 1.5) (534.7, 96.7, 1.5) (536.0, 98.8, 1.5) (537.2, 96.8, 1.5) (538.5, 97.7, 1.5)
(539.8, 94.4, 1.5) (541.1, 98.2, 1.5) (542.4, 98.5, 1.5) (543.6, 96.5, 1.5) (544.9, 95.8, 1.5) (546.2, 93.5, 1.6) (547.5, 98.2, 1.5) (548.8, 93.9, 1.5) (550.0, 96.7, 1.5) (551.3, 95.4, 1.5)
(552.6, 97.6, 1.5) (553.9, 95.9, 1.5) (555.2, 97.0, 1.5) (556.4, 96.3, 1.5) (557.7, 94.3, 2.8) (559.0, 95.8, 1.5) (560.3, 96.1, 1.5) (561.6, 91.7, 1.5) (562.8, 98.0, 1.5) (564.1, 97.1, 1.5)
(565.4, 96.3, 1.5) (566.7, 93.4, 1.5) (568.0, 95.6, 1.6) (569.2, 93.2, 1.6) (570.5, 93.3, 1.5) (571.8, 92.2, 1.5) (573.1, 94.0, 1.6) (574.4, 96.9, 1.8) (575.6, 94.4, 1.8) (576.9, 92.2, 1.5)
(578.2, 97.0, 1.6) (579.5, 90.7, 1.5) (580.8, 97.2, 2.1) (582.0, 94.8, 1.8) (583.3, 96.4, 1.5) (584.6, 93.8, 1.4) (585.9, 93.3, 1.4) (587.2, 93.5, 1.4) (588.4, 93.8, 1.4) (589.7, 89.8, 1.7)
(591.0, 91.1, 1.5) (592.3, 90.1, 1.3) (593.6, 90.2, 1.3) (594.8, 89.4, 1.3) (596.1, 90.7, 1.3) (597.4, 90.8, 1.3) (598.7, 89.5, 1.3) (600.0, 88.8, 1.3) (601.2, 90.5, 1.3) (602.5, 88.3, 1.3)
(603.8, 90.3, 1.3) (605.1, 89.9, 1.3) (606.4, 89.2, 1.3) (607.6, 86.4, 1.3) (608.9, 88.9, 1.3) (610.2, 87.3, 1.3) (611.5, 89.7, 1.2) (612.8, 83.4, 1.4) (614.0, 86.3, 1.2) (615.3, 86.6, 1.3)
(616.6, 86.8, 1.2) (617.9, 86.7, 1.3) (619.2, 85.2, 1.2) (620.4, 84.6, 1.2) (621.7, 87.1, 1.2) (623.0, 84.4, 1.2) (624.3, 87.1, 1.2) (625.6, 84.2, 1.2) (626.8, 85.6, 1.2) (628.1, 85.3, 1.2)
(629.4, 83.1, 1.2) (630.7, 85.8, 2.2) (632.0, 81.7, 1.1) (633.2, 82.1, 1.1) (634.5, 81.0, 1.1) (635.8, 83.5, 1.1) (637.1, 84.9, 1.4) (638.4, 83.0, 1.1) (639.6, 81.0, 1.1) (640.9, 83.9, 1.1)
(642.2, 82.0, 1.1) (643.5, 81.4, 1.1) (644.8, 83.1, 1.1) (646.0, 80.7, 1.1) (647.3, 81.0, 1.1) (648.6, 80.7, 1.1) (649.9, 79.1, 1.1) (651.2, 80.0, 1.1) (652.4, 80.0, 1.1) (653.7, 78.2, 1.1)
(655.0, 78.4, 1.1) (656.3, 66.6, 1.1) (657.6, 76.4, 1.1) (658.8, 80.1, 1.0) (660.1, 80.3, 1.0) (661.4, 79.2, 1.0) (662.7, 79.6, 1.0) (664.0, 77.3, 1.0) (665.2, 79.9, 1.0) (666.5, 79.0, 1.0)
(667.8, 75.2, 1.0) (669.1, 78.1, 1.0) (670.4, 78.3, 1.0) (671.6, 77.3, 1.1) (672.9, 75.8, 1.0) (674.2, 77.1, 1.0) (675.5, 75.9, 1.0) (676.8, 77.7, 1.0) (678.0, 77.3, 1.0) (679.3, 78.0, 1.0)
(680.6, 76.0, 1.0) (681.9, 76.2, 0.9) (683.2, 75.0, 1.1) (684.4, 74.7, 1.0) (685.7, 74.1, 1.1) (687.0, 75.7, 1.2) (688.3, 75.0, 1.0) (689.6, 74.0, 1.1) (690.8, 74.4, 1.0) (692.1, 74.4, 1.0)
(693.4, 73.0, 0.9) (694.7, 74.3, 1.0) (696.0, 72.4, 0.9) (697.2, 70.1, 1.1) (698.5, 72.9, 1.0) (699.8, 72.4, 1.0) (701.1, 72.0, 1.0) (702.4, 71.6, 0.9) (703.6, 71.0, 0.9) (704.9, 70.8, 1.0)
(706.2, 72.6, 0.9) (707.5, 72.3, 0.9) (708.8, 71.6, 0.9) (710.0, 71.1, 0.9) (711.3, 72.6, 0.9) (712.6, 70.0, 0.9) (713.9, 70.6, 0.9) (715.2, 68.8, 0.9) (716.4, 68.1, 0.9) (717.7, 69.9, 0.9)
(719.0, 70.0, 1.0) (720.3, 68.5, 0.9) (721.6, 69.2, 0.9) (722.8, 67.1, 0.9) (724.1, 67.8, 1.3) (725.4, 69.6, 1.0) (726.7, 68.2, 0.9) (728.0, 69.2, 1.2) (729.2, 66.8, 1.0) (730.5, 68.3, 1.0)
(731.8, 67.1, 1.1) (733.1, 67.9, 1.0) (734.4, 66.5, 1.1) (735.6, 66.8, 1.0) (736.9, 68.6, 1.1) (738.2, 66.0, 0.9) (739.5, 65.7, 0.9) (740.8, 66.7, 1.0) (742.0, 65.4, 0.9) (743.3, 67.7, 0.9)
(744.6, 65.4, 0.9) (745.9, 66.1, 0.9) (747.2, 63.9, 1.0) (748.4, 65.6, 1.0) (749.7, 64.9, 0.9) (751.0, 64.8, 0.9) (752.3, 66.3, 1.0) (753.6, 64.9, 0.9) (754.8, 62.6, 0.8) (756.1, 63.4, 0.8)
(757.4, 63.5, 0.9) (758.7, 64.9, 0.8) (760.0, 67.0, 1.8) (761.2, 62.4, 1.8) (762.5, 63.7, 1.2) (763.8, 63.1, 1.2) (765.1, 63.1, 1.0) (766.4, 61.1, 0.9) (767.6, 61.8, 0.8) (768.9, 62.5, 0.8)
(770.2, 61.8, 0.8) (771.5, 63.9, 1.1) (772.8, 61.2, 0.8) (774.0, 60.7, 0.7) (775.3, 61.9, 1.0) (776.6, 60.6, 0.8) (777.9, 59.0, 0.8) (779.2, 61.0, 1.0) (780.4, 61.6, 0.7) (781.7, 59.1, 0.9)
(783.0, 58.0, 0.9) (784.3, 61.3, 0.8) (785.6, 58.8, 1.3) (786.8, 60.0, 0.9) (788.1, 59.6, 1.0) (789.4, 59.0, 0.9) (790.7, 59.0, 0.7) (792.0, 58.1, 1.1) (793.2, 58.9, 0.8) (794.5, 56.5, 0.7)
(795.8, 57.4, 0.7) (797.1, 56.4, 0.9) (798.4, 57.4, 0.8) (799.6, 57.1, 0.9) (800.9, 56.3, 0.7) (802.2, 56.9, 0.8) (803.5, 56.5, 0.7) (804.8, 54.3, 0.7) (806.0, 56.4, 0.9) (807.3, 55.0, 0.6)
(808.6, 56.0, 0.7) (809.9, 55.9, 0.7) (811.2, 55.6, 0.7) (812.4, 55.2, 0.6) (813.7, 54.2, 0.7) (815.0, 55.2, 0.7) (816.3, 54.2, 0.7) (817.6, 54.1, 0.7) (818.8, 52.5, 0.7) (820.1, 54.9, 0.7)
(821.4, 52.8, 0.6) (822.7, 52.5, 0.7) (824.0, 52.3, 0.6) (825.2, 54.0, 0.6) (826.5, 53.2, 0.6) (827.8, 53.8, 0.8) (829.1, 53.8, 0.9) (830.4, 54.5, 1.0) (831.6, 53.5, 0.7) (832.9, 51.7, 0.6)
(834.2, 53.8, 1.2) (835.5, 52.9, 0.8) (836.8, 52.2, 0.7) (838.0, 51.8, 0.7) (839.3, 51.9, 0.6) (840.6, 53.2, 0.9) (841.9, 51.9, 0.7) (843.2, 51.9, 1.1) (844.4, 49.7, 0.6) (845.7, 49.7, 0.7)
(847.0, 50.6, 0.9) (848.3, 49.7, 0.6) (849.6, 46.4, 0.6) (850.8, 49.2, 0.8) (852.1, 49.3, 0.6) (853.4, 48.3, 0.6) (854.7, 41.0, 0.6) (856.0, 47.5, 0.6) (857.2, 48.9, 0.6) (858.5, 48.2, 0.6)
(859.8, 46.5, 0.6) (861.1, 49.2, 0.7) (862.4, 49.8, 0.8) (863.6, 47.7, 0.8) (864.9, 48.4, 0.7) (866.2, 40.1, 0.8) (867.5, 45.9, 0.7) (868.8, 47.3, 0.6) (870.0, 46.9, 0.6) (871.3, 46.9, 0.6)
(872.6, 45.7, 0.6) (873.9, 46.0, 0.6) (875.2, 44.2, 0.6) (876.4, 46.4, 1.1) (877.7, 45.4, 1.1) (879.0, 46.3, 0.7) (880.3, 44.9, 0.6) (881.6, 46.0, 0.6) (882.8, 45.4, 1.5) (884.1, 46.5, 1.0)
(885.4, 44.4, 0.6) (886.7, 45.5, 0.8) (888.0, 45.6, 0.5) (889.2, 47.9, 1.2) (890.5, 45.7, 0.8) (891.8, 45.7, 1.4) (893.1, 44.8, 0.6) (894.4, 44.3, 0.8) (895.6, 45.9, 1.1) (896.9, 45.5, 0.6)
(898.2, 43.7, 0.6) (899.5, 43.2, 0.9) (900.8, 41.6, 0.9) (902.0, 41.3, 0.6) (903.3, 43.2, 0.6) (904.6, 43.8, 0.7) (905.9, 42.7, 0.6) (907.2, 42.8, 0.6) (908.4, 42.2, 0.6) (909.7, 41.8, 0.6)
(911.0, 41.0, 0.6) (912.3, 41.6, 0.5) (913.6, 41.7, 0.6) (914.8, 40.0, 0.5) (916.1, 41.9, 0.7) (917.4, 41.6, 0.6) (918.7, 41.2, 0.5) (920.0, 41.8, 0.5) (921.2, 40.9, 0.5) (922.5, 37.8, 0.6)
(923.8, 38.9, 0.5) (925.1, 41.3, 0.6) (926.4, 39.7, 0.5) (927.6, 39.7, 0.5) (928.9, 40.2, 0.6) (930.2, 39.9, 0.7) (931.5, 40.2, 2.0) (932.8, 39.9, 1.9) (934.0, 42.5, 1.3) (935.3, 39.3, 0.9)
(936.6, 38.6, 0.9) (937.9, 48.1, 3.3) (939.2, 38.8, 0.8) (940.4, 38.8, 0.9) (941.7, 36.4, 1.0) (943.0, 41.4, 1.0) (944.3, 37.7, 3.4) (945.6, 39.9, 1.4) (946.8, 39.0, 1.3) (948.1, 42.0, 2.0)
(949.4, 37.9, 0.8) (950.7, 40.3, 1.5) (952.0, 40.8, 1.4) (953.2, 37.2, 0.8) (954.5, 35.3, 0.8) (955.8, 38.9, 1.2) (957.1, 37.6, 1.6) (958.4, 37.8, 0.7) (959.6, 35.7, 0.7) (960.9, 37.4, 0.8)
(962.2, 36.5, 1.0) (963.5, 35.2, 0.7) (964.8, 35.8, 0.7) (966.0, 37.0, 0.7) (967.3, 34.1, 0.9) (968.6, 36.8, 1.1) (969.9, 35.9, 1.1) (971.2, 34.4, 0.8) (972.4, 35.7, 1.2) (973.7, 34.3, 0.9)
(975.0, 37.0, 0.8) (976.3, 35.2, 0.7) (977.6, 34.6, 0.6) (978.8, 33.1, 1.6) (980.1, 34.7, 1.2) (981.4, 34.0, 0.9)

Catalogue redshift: 0.00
